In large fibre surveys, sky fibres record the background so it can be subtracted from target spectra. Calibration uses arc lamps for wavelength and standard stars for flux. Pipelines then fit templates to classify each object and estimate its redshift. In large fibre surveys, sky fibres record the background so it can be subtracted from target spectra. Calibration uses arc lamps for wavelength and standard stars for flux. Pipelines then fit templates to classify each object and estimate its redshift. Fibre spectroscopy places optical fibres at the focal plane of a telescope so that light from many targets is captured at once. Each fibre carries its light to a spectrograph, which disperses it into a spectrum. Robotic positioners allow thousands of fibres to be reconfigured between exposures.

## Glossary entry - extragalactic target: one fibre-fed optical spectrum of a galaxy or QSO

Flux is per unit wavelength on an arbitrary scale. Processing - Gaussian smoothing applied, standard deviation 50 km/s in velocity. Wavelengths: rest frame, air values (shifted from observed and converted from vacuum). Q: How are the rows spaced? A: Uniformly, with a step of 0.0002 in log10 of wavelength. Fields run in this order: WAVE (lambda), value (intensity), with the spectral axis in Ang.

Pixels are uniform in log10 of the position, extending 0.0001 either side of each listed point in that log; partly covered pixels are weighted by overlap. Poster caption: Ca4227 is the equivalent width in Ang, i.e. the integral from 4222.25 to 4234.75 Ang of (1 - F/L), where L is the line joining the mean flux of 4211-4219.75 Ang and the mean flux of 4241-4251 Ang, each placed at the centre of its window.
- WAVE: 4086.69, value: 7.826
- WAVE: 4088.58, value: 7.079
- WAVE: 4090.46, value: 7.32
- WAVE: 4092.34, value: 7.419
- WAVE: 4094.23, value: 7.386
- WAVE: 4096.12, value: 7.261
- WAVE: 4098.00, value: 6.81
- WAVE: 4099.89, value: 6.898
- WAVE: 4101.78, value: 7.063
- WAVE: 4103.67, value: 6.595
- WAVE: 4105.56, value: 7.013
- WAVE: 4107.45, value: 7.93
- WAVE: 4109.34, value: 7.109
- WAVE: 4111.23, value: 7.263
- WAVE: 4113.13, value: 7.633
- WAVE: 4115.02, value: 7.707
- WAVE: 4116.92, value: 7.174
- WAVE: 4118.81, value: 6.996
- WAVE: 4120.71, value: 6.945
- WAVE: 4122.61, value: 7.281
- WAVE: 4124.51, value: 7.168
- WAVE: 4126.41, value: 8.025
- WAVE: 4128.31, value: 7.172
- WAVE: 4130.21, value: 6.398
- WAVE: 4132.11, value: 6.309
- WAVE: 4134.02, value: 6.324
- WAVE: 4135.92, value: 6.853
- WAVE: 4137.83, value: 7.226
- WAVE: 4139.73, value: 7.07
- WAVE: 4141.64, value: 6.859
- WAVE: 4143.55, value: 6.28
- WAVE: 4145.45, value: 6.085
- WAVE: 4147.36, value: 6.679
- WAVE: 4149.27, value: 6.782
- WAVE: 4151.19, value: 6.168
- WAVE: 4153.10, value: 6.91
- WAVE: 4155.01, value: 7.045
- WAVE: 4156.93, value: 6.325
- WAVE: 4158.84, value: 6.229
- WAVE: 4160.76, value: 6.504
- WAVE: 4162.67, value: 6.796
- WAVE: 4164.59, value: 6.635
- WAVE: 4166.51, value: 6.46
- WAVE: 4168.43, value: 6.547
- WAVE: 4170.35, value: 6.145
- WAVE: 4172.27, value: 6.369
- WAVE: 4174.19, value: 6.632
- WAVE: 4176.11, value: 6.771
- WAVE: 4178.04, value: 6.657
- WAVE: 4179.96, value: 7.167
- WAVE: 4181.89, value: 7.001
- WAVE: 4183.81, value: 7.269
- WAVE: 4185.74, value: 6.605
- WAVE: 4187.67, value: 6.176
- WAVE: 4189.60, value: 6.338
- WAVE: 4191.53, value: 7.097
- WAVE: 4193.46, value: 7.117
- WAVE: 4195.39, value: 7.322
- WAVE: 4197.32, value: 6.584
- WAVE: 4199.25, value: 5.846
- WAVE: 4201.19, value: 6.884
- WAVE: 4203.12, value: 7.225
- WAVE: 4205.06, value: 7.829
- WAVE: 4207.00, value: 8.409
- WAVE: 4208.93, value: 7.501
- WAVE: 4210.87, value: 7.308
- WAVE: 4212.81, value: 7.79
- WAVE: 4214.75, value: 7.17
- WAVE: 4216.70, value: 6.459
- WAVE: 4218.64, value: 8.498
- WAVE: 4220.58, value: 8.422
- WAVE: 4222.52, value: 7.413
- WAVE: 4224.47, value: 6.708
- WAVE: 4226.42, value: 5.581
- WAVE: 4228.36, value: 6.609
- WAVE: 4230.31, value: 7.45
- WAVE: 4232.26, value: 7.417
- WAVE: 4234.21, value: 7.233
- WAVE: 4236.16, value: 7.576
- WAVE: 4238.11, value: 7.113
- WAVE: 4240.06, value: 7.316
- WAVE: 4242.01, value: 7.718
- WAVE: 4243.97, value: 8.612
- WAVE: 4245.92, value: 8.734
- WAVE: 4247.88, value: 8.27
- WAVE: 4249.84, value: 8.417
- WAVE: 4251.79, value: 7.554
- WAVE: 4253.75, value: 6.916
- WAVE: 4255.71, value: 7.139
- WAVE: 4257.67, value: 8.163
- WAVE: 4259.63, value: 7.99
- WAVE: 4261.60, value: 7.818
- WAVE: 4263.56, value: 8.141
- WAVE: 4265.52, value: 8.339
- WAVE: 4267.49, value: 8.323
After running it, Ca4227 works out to 1.5 Ang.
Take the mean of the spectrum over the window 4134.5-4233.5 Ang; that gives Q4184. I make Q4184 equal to 6.89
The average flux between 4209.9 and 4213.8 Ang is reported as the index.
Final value 7.55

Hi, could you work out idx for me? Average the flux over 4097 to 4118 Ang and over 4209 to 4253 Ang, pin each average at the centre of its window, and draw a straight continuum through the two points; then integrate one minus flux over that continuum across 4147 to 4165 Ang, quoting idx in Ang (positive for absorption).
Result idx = 1.8 Ang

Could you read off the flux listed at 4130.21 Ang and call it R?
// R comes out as 6.398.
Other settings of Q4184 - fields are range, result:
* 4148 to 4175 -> 6.54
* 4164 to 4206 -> 6.76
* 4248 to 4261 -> 7.74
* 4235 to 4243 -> 7.43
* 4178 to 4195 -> 6.85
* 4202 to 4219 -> 7.54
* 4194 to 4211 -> 7.21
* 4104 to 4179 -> 6.83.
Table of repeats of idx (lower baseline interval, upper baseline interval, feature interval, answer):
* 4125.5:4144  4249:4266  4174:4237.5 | 2.7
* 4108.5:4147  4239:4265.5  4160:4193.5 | 3.1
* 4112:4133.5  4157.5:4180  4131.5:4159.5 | 1.0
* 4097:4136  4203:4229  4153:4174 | 2.0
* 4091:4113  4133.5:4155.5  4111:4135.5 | -0.6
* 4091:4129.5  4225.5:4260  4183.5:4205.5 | 1.8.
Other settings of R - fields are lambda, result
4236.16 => 7.576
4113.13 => 7.633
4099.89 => 6.898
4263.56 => 8.141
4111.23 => 7.263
